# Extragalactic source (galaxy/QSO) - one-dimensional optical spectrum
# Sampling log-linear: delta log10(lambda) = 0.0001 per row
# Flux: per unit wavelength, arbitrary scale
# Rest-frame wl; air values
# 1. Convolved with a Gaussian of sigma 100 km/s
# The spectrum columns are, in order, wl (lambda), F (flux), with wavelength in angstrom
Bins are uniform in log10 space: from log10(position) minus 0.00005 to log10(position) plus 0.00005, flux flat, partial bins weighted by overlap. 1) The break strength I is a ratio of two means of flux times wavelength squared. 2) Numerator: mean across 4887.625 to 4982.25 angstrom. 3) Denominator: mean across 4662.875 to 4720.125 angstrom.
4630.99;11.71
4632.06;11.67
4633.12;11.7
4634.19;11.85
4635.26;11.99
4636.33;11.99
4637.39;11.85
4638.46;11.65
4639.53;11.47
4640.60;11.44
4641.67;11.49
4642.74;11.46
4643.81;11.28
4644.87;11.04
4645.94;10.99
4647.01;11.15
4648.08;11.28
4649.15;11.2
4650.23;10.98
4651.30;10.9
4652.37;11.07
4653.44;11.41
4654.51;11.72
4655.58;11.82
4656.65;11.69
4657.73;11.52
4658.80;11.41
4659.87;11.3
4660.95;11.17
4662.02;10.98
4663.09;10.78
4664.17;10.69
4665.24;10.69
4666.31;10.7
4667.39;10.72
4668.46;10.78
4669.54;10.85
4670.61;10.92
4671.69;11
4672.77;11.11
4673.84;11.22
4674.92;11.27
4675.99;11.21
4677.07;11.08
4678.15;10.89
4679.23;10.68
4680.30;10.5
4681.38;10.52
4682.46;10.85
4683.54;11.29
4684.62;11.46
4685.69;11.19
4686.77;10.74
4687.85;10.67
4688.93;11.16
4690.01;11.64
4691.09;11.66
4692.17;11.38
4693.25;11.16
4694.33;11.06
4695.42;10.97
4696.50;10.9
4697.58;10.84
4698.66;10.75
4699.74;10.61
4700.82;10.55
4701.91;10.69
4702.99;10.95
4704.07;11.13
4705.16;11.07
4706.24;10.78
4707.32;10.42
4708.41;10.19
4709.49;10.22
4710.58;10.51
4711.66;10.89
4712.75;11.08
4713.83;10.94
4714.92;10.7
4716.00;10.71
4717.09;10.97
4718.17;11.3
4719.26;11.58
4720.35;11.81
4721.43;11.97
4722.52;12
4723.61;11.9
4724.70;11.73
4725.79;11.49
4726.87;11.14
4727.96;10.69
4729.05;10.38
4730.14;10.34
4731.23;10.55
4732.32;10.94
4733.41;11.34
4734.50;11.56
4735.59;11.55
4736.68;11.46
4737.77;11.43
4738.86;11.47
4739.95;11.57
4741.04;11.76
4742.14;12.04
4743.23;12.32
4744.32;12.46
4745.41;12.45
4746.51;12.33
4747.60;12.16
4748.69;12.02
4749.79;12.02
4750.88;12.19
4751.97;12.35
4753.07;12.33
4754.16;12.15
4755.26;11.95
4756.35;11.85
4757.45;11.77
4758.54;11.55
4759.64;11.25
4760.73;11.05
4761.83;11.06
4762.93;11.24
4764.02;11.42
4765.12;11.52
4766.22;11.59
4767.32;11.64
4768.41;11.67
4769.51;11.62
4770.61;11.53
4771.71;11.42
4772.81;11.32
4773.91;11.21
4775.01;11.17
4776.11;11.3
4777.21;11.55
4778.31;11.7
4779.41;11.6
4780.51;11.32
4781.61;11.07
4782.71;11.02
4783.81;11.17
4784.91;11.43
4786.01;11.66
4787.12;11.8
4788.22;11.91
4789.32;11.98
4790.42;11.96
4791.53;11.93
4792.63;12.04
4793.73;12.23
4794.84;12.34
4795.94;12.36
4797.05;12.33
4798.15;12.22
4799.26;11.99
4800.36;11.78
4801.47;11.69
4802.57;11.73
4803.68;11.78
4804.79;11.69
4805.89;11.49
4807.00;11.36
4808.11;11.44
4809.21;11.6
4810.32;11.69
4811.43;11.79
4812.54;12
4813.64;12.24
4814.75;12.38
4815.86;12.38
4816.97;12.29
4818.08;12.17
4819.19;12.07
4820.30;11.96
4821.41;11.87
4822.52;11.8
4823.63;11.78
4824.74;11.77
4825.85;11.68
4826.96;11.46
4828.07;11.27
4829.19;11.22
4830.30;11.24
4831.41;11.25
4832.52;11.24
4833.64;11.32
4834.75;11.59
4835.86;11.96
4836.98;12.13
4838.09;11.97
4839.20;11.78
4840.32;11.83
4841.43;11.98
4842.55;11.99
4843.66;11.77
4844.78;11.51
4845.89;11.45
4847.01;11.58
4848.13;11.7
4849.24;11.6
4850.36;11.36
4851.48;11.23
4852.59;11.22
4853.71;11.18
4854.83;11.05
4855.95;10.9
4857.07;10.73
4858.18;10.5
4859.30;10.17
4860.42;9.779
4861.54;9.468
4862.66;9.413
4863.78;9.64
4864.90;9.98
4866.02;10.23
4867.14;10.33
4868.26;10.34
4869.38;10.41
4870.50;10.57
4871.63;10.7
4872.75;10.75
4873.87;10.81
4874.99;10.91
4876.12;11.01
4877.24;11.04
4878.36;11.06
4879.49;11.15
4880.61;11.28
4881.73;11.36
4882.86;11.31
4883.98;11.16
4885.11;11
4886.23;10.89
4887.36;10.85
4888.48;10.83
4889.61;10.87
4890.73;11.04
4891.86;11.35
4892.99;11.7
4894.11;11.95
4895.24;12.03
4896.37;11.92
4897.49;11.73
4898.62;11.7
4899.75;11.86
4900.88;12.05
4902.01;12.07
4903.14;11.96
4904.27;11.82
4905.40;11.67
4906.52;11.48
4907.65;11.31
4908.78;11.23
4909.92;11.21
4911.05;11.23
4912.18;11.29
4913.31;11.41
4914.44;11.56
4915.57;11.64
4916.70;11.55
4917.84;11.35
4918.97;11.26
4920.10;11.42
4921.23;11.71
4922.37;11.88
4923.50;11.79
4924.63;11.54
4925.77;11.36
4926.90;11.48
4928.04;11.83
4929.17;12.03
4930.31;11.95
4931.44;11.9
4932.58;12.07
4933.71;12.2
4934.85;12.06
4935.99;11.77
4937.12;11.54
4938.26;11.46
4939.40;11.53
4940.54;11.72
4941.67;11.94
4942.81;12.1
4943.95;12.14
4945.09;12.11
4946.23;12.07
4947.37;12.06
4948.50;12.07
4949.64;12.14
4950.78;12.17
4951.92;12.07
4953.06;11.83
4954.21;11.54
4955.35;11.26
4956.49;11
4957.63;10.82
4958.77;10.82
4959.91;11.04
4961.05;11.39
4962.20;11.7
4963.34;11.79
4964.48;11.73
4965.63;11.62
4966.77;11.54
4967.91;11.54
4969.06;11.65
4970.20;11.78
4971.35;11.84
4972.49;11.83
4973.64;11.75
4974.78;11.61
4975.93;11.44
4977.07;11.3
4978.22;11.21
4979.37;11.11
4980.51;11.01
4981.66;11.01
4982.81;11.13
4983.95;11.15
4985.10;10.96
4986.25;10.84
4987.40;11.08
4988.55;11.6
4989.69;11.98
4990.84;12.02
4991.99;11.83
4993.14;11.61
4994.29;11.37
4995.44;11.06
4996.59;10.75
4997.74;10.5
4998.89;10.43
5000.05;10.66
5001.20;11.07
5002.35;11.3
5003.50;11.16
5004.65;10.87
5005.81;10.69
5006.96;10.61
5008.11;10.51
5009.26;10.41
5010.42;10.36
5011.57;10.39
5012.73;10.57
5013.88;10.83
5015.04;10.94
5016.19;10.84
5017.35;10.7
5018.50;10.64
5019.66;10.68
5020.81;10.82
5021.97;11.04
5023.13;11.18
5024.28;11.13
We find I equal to 1.18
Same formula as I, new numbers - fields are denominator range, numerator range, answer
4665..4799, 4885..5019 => 1.10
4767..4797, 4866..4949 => 1.04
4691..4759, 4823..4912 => 1.05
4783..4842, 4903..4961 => 1.04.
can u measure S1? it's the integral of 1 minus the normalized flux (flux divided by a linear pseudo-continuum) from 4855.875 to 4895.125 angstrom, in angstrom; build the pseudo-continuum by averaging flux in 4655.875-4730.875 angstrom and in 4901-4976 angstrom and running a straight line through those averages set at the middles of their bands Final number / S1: 2.6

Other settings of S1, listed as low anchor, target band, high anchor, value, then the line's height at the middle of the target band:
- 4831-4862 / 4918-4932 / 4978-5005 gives -0.56 angstrom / 11.2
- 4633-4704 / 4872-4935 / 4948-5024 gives -1.57 angstrom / 11.2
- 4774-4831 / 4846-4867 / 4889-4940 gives 1.86 angstrom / 11.7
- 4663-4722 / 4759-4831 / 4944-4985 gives -3.23 angstrom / 11.2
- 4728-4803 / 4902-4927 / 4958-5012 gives -0.36 angstrom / 11.4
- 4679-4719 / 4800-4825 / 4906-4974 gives -1.34 angstrom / 11.3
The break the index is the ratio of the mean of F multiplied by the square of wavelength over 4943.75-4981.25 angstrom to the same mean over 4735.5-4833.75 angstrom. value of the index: 1.1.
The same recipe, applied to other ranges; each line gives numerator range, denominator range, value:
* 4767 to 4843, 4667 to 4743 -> 1.10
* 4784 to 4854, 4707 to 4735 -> 1.11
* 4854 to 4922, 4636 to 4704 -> 1.09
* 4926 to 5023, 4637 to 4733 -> 1.16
